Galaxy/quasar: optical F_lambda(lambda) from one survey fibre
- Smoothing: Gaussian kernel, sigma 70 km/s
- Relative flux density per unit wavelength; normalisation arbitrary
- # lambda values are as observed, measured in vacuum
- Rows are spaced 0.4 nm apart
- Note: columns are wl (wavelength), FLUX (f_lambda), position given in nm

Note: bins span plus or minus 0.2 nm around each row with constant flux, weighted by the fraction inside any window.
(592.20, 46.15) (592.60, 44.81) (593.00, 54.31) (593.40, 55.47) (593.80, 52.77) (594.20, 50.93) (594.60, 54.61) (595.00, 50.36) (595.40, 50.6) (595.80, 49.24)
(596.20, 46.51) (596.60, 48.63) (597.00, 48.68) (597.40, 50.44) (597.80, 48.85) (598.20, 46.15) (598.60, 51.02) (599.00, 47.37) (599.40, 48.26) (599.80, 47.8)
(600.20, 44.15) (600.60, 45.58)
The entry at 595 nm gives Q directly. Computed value 50.36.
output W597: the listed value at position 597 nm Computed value 48.68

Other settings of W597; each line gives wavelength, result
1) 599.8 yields 47.8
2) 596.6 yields 48.63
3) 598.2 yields 46.15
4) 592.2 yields 46.15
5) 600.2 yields 44.15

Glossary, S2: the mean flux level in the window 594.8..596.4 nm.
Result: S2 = 49.2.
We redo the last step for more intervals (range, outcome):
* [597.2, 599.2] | 48.8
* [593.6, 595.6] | 51.9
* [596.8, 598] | 49.3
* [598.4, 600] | 48.6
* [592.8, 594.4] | 53.4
